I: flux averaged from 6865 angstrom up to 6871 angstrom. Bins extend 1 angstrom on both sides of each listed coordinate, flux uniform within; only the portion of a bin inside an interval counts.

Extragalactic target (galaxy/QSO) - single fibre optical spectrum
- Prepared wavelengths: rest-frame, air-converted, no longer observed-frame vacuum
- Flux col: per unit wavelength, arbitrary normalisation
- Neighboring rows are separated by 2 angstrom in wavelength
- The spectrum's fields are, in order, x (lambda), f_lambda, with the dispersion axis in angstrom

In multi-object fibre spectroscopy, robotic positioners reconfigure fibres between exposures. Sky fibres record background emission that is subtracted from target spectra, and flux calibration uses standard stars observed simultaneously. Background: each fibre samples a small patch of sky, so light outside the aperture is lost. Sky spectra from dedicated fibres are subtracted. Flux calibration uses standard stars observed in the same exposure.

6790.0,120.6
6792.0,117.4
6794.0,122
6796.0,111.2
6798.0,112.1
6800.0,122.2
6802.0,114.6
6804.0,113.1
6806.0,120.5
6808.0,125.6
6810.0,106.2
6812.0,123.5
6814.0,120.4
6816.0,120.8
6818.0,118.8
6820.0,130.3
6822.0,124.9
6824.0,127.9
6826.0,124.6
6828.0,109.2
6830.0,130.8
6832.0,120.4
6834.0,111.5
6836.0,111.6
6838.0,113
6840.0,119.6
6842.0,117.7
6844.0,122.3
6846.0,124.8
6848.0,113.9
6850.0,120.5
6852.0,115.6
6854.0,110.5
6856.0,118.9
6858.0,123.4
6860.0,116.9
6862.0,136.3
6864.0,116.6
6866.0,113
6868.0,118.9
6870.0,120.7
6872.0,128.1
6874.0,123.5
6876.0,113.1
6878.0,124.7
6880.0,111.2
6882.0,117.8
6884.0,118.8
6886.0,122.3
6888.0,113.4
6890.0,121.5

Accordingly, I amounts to 118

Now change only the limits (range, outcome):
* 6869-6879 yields 122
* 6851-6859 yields 117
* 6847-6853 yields 117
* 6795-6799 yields 112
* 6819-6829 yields 123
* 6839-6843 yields 119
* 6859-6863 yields 127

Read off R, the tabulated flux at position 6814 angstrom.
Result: 120.4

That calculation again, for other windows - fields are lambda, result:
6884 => 118.8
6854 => 110.5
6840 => 119.6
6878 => 124.7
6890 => 121.5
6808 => 125.6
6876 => 113.1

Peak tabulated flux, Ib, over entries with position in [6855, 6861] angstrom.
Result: 123.4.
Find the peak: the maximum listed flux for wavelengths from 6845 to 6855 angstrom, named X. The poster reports 124.8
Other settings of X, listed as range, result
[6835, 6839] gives 113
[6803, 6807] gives 120.5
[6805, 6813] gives 125.6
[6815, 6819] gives 120.8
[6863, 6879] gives 128.1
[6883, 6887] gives 122.3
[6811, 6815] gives 123.5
